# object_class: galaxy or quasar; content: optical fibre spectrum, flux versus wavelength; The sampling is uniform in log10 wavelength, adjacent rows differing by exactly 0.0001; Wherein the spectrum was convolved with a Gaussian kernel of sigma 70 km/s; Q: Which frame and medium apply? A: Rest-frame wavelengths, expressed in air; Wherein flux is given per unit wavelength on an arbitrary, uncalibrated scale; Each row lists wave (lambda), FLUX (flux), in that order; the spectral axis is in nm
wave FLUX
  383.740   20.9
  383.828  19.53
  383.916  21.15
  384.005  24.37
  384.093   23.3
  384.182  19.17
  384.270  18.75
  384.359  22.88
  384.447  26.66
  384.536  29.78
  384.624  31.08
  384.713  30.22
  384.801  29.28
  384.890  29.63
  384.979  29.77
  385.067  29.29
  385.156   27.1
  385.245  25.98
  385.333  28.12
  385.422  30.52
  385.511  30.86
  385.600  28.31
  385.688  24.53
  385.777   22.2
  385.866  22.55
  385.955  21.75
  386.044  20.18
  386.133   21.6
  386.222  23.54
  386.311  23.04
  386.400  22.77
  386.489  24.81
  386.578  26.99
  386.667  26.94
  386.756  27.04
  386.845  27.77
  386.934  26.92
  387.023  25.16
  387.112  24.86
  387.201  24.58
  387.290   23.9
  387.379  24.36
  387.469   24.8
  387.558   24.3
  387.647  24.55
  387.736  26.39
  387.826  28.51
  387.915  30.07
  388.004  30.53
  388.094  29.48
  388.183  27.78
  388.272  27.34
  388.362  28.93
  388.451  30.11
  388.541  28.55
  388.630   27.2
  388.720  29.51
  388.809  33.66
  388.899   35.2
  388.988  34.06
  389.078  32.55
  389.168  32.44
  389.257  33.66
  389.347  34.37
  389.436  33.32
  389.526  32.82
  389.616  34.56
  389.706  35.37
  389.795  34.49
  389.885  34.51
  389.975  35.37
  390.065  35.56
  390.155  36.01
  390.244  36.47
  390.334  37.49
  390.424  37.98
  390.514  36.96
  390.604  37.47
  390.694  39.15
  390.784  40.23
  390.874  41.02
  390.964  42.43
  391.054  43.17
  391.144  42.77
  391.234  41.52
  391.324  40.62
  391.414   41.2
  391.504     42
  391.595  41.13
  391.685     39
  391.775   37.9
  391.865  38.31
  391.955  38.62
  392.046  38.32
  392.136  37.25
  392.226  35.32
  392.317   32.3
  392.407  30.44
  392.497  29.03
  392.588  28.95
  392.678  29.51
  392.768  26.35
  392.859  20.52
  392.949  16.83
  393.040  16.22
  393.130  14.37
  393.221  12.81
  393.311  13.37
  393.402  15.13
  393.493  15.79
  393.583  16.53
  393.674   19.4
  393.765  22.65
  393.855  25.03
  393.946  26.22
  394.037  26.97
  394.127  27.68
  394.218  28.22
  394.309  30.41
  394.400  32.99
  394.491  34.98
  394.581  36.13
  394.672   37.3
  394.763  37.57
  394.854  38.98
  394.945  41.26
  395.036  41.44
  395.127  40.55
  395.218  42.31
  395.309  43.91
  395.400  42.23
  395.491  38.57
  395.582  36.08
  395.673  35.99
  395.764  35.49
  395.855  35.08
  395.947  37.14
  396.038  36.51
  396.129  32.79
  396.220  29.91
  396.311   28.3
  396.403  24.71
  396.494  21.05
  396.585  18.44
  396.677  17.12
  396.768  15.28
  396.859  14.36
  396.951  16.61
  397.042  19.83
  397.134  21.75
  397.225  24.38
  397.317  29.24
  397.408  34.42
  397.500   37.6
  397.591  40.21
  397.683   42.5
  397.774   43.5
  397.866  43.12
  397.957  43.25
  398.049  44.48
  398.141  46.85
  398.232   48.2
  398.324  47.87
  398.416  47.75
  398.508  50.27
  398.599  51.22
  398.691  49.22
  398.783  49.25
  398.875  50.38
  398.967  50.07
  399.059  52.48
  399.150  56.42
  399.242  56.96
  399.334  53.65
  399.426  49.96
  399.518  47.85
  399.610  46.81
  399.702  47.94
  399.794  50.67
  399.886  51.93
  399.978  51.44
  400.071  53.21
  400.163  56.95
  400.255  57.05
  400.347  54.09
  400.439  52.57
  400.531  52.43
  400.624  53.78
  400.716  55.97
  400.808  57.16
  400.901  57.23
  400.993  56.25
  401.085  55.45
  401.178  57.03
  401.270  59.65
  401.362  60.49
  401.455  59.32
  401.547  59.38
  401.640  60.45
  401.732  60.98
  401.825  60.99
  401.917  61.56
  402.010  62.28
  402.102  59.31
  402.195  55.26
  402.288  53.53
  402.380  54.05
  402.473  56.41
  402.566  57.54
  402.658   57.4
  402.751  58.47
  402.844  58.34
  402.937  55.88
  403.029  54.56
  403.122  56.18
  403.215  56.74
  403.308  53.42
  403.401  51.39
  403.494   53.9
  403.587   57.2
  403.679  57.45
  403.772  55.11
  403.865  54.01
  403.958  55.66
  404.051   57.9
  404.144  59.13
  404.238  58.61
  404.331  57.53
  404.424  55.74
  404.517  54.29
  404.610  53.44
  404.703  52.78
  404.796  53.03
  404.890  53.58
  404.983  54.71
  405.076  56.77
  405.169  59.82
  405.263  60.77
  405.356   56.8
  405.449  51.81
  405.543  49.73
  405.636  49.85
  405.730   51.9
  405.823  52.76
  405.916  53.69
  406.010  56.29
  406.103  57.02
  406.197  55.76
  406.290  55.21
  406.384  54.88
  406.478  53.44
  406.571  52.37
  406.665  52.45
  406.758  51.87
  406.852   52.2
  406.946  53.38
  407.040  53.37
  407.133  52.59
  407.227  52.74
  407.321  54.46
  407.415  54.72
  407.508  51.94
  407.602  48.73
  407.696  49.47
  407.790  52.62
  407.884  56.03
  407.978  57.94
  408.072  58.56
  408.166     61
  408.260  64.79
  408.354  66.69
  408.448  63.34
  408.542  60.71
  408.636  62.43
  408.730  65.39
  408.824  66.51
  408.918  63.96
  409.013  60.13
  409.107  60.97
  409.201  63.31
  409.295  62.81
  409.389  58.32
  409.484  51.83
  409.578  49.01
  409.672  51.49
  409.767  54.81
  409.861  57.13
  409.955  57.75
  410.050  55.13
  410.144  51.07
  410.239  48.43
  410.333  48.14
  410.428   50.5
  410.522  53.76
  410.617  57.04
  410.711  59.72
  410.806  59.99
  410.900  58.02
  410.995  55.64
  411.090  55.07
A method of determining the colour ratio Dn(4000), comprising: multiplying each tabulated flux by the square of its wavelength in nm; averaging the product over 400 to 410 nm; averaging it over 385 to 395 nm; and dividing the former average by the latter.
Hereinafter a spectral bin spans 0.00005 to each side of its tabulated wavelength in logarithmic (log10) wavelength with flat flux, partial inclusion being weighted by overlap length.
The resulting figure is 2.02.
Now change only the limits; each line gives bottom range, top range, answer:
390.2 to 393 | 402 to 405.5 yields 1.65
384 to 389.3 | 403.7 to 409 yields 2.29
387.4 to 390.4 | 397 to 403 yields 1.71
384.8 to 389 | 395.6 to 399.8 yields 1.51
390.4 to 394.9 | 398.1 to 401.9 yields 1.77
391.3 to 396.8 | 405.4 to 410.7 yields 1.95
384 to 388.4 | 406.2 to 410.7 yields 2.41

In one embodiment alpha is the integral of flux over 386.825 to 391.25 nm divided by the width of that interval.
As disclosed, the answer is 32.4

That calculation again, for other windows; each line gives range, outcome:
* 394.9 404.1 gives 47.1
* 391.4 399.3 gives 33.8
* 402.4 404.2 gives 56.1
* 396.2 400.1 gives 40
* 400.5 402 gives 58.1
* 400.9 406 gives 56.3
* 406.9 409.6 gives 57.9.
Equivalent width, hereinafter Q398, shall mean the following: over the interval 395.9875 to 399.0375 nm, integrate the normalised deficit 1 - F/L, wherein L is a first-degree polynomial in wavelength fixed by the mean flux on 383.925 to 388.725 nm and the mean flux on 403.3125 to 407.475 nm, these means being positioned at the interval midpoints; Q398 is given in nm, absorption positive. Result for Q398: 0.53 nm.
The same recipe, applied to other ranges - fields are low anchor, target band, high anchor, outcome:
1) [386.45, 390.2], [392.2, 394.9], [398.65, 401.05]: 0.97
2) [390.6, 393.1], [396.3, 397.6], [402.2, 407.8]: 0.58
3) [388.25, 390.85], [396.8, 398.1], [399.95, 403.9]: 0.43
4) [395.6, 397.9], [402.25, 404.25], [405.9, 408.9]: -0.44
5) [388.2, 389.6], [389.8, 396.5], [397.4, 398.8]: 0.81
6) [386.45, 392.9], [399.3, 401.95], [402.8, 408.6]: -0.39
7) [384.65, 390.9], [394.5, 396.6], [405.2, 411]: 0.22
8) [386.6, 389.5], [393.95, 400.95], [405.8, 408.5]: 0.26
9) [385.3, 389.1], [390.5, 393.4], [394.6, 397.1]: -0.35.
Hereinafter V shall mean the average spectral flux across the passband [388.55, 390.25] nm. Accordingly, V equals 33.6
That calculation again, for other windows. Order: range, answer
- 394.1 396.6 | 34.7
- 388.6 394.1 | 31.9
